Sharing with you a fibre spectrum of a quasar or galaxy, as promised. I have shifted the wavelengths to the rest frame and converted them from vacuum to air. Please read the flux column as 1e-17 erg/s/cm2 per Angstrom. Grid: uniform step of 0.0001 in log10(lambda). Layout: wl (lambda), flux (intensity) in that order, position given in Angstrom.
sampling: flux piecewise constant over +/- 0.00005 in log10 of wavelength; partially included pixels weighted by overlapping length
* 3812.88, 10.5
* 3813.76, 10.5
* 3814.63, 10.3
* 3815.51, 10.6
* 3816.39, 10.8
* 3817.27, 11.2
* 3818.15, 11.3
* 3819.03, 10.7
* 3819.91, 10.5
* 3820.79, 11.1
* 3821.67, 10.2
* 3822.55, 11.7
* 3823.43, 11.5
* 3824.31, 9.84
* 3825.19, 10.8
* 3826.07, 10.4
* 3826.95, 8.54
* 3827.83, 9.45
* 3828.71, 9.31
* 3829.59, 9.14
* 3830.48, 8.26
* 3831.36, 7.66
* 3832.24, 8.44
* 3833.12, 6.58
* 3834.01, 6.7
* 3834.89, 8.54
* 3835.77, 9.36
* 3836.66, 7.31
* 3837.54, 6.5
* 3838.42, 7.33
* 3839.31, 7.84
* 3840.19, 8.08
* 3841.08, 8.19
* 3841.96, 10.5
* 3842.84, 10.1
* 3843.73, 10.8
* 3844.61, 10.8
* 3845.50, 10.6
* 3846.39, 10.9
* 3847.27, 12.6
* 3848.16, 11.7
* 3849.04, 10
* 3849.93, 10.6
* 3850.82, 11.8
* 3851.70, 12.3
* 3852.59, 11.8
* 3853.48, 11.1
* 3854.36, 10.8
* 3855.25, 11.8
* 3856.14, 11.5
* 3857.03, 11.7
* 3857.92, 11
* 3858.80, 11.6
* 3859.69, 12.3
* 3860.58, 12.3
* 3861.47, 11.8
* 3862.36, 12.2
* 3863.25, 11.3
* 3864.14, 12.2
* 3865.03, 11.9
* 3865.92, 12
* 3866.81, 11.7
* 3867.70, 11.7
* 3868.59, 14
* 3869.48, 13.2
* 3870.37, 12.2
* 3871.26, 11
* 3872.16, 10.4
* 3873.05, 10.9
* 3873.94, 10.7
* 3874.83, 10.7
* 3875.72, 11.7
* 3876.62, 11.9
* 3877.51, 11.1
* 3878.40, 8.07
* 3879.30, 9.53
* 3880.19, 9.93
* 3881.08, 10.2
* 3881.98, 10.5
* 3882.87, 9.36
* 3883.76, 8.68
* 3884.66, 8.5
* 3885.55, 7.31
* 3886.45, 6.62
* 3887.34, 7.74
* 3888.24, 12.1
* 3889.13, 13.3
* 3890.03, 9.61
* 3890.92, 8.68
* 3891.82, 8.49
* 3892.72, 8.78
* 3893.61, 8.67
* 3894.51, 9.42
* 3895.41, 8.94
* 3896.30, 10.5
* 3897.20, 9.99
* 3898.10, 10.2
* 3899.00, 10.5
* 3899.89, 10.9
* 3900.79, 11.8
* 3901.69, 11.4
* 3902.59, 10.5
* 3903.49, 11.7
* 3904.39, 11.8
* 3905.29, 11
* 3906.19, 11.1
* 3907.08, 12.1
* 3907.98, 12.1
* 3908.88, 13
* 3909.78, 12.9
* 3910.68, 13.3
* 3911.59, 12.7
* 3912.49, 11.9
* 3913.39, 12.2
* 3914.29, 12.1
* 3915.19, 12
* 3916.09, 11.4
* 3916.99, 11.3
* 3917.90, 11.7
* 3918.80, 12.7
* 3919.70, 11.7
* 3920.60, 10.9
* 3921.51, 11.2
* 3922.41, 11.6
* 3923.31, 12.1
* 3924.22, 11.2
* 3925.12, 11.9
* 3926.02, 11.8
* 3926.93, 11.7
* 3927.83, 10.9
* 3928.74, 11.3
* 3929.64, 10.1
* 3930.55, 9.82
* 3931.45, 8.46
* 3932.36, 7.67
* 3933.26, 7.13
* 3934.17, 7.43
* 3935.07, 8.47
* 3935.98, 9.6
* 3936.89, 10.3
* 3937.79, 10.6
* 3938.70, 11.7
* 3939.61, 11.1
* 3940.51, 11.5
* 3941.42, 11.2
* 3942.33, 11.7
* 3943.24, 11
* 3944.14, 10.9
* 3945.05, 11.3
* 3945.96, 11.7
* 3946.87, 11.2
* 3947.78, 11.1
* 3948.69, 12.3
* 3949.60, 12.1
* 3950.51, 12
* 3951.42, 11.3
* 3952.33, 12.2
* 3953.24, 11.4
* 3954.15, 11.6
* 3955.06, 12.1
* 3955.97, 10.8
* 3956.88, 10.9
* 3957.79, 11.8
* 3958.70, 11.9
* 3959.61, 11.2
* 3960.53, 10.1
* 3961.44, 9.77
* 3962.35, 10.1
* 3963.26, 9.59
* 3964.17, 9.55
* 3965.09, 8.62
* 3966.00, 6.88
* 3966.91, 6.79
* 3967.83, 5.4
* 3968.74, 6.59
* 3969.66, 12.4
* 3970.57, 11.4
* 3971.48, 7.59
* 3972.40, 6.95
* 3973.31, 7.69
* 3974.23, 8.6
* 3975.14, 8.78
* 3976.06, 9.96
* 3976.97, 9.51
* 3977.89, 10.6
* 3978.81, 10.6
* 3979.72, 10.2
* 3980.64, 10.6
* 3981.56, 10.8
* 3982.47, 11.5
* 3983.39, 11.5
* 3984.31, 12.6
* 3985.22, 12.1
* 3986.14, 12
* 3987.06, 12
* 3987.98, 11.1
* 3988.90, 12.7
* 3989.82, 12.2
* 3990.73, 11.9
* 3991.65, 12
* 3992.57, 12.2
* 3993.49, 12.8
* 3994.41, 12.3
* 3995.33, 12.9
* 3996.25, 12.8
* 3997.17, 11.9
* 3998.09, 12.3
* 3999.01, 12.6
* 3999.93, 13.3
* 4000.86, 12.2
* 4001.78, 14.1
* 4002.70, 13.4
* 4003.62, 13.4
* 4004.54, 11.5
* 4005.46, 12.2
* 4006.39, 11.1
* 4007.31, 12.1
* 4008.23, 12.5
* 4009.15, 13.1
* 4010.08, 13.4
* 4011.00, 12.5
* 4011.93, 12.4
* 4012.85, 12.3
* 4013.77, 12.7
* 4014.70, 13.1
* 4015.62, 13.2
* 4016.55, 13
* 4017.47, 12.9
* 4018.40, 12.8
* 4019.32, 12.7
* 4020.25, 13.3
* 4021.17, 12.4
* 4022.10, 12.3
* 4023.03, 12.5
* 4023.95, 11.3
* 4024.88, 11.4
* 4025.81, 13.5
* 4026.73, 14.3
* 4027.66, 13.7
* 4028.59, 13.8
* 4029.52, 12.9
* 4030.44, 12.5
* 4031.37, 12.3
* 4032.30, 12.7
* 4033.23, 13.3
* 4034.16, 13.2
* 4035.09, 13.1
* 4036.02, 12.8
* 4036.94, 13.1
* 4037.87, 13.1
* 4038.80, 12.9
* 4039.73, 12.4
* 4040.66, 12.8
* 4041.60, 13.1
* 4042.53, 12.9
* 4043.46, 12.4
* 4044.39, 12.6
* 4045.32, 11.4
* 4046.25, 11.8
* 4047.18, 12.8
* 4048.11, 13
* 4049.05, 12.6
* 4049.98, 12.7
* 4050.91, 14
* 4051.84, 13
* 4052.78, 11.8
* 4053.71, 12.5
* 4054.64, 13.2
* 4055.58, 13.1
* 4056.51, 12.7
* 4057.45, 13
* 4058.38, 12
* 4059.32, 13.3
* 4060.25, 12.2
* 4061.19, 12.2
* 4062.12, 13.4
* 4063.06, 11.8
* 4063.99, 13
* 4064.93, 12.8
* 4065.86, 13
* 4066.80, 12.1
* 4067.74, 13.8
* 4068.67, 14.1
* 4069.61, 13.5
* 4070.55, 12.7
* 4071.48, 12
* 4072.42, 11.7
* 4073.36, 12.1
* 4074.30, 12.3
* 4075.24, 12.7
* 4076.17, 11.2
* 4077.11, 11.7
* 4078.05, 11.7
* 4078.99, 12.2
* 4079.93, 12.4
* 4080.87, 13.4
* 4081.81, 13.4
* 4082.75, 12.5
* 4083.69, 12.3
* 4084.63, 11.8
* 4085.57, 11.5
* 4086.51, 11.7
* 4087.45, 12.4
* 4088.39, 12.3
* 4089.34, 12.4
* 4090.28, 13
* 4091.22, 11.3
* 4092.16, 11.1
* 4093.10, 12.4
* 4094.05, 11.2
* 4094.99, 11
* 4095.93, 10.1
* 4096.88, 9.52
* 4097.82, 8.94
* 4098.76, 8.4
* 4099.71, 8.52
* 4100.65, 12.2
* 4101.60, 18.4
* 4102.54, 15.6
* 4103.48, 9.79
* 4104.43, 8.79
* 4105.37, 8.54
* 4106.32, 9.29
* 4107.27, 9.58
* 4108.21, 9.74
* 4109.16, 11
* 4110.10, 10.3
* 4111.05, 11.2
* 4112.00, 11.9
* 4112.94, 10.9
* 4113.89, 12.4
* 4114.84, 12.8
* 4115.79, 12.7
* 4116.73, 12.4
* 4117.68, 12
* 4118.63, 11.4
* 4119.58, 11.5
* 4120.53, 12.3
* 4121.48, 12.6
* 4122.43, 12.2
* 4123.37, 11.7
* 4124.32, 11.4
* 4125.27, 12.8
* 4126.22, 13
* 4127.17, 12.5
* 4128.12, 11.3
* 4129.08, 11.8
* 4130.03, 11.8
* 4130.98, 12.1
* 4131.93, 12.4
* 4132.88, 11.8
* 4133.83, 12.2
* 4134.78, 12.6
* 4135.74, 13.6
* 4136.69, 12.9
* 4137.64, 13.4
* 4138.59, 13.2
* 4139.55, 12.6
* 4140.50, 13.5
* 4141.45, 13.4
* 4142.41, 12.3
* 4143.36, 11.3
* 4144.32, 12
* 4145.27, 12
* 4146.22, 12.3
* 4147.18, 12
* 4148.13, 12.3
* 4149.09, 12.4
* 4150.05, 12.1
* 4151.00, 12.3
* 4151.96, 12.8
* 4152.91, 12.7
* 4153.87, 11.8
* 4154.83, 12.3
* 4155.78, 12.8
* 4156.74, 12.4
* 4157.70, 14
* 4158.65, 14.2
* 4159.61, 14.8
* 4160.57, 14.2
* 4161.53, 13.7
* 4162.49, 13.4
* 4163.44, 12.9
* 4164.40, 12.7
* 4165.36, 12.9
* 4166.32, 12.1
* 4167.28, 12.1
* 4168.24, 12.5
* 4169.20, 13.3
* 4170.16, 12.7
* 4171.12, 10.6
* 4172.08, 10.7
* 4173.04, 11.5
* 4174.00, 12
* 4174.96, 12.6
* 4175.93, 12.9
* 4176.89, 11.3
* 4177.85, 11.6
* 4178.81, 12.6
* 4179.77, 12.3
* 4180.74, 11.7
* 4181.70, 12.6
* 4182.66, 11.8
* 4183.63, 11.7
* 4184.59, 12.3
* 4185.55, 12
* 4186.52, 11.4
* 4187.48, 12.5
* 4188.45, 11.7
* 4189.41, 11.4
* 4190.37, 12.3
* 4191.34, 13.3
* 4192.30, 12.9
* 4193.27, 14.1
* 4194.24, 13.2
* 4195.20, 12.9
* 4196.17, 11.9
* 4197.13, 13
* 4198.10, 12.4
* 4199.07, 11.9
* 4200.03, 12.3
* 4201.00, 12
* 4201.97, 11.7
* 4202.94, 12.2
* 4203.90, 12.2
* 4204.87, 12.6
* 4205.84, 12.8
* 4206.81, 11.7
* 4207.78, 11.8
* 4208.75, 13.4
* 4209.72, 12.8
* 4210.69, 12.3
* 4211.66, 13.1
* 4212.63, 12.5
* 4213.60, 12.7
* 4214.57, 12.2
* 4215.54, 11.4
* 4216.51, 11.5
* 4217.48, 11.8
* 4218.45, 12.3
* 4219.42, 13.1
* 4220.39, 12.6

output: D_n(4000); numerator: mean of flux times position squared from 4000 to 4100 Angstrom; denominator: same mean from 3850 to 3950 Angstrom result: 1.2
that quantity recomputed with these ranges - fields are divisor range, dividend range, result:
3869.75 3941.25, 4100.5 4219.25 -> 1.31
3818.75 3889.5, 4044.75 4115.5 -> 1.30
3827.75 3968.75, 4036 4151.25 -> 1.27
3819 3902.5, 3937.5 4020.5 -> 1.17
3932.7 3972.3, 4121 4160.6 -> 1.34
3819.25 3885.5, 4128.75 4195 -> 1.40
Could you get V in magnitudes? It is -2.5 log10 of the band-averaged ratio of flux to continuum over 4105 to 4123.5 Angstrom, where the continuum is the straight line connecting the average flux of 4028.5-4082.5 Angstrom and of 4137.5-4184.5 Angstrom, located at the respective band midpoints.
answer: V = 0.11 mag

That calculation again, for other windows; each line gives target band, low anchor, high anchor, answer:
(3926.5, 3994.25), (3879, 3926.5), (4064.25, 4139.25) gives 0.06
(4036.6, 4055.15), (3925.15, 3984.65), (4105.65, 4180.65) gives -0.14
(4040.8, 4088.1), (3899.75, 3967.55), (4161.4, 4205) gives -0.08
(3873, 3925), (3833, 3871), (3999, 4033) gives 0.06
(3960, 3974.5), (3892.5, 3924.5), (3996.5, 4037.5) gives 0.37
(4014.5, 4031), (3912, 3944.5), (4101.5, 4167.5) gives -0.12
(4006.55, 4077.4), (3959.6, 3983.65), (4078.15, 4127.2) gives -0.20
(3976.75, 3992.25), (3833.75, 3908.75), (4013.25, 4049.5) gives 0.06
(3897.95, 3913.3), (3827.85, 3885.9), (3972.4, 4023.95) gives -0.08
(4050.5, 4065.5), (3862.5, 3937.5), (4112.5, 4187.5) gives -0.09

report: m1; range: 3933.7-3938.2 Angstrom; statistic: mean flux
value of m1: 9.26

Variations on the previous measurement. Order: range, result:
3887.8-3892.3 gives 10.4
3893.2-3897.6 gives 9.5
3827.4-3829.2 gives 9.39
